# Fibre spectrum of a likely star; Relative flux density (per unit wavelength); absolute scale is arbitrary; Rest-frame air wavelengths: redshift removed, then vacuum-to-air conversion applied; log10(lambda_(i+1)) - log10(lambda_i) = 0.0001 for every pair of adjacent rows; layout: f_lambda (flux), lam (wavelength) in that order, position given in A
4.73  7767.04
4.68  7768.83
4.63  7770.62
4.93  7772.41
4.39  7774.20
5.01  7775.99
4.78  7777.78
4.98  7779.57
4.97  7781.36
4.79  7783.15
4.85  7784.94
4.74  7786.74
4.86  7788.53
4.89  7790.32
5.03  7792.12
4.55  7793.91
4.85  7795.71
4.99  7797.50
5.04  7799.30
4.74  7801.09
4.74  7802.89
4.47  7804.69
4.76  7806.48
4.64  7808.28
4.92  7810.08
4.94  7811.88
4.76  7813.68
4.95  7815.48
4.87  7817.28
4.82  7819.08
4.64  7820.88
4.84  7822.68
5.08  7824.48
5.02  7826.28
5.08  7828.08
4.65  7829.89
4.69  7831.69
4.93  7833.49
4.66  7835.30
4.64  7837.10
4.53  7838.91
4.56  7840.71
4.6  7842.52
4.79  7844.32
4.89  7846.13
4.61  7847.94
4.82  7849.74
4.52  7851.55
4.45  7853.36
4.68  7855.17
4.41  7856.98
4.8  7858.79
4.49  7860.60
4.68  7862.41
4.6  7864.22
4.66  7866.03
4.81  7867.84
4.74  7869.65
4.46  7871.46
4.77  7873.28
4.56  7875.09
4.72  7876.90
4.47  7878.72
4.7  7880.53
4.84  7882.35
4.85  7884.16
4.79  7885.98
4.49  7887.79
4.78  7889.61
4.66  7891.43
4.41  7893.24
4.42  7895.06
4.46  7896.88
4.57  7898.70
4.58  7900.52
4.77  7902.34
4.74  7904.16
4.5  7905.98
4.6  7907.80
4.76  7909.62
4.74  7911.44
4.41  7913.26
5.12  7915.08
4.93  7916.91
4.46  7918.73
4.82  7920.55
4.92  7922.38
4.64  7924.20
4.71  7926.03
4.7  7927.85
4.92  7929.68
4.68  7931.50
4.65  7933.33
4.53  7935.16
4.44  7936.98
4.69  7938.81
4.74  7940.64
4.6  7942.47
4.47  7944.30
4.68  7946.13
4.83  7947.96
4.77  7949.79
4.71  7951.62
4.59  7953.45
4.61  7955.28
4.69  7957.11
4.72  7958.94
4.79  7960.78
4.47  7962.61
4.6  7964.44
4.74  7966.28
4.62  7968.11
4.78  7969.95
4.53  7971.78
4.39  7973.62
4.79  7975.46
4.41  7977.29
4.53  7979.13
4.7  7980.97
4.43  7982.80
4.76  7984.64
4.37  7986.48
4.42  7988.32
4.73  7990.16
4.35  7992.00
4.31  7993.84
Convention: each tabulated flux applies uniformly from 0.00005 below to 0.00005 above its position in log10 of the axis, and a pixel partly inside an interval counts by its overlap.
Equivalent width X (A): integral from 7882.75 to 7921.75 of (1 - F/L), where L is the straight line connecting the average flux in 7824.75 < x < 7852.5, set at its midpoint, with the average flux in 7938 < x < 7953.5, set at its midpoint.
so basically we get 0.3 A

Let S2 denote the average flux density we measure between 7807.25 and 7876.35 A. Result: 4.72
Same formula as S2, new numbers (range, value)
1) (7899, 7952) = 4.69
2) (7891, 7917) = 4.64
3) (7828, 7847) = 4.71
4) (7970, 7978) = 4.56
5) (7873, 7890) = 4.69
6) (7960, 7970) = 4.66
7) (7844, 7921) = 4.66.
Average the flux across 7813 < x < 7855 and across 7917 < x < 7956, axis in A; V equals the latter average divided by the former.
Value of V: 0.98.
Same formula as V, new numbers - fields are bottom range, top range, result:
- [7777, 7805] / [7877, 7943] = 0.97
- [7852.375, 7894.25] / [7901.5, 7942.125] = 1.01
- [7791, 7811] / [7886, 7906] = 0.96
